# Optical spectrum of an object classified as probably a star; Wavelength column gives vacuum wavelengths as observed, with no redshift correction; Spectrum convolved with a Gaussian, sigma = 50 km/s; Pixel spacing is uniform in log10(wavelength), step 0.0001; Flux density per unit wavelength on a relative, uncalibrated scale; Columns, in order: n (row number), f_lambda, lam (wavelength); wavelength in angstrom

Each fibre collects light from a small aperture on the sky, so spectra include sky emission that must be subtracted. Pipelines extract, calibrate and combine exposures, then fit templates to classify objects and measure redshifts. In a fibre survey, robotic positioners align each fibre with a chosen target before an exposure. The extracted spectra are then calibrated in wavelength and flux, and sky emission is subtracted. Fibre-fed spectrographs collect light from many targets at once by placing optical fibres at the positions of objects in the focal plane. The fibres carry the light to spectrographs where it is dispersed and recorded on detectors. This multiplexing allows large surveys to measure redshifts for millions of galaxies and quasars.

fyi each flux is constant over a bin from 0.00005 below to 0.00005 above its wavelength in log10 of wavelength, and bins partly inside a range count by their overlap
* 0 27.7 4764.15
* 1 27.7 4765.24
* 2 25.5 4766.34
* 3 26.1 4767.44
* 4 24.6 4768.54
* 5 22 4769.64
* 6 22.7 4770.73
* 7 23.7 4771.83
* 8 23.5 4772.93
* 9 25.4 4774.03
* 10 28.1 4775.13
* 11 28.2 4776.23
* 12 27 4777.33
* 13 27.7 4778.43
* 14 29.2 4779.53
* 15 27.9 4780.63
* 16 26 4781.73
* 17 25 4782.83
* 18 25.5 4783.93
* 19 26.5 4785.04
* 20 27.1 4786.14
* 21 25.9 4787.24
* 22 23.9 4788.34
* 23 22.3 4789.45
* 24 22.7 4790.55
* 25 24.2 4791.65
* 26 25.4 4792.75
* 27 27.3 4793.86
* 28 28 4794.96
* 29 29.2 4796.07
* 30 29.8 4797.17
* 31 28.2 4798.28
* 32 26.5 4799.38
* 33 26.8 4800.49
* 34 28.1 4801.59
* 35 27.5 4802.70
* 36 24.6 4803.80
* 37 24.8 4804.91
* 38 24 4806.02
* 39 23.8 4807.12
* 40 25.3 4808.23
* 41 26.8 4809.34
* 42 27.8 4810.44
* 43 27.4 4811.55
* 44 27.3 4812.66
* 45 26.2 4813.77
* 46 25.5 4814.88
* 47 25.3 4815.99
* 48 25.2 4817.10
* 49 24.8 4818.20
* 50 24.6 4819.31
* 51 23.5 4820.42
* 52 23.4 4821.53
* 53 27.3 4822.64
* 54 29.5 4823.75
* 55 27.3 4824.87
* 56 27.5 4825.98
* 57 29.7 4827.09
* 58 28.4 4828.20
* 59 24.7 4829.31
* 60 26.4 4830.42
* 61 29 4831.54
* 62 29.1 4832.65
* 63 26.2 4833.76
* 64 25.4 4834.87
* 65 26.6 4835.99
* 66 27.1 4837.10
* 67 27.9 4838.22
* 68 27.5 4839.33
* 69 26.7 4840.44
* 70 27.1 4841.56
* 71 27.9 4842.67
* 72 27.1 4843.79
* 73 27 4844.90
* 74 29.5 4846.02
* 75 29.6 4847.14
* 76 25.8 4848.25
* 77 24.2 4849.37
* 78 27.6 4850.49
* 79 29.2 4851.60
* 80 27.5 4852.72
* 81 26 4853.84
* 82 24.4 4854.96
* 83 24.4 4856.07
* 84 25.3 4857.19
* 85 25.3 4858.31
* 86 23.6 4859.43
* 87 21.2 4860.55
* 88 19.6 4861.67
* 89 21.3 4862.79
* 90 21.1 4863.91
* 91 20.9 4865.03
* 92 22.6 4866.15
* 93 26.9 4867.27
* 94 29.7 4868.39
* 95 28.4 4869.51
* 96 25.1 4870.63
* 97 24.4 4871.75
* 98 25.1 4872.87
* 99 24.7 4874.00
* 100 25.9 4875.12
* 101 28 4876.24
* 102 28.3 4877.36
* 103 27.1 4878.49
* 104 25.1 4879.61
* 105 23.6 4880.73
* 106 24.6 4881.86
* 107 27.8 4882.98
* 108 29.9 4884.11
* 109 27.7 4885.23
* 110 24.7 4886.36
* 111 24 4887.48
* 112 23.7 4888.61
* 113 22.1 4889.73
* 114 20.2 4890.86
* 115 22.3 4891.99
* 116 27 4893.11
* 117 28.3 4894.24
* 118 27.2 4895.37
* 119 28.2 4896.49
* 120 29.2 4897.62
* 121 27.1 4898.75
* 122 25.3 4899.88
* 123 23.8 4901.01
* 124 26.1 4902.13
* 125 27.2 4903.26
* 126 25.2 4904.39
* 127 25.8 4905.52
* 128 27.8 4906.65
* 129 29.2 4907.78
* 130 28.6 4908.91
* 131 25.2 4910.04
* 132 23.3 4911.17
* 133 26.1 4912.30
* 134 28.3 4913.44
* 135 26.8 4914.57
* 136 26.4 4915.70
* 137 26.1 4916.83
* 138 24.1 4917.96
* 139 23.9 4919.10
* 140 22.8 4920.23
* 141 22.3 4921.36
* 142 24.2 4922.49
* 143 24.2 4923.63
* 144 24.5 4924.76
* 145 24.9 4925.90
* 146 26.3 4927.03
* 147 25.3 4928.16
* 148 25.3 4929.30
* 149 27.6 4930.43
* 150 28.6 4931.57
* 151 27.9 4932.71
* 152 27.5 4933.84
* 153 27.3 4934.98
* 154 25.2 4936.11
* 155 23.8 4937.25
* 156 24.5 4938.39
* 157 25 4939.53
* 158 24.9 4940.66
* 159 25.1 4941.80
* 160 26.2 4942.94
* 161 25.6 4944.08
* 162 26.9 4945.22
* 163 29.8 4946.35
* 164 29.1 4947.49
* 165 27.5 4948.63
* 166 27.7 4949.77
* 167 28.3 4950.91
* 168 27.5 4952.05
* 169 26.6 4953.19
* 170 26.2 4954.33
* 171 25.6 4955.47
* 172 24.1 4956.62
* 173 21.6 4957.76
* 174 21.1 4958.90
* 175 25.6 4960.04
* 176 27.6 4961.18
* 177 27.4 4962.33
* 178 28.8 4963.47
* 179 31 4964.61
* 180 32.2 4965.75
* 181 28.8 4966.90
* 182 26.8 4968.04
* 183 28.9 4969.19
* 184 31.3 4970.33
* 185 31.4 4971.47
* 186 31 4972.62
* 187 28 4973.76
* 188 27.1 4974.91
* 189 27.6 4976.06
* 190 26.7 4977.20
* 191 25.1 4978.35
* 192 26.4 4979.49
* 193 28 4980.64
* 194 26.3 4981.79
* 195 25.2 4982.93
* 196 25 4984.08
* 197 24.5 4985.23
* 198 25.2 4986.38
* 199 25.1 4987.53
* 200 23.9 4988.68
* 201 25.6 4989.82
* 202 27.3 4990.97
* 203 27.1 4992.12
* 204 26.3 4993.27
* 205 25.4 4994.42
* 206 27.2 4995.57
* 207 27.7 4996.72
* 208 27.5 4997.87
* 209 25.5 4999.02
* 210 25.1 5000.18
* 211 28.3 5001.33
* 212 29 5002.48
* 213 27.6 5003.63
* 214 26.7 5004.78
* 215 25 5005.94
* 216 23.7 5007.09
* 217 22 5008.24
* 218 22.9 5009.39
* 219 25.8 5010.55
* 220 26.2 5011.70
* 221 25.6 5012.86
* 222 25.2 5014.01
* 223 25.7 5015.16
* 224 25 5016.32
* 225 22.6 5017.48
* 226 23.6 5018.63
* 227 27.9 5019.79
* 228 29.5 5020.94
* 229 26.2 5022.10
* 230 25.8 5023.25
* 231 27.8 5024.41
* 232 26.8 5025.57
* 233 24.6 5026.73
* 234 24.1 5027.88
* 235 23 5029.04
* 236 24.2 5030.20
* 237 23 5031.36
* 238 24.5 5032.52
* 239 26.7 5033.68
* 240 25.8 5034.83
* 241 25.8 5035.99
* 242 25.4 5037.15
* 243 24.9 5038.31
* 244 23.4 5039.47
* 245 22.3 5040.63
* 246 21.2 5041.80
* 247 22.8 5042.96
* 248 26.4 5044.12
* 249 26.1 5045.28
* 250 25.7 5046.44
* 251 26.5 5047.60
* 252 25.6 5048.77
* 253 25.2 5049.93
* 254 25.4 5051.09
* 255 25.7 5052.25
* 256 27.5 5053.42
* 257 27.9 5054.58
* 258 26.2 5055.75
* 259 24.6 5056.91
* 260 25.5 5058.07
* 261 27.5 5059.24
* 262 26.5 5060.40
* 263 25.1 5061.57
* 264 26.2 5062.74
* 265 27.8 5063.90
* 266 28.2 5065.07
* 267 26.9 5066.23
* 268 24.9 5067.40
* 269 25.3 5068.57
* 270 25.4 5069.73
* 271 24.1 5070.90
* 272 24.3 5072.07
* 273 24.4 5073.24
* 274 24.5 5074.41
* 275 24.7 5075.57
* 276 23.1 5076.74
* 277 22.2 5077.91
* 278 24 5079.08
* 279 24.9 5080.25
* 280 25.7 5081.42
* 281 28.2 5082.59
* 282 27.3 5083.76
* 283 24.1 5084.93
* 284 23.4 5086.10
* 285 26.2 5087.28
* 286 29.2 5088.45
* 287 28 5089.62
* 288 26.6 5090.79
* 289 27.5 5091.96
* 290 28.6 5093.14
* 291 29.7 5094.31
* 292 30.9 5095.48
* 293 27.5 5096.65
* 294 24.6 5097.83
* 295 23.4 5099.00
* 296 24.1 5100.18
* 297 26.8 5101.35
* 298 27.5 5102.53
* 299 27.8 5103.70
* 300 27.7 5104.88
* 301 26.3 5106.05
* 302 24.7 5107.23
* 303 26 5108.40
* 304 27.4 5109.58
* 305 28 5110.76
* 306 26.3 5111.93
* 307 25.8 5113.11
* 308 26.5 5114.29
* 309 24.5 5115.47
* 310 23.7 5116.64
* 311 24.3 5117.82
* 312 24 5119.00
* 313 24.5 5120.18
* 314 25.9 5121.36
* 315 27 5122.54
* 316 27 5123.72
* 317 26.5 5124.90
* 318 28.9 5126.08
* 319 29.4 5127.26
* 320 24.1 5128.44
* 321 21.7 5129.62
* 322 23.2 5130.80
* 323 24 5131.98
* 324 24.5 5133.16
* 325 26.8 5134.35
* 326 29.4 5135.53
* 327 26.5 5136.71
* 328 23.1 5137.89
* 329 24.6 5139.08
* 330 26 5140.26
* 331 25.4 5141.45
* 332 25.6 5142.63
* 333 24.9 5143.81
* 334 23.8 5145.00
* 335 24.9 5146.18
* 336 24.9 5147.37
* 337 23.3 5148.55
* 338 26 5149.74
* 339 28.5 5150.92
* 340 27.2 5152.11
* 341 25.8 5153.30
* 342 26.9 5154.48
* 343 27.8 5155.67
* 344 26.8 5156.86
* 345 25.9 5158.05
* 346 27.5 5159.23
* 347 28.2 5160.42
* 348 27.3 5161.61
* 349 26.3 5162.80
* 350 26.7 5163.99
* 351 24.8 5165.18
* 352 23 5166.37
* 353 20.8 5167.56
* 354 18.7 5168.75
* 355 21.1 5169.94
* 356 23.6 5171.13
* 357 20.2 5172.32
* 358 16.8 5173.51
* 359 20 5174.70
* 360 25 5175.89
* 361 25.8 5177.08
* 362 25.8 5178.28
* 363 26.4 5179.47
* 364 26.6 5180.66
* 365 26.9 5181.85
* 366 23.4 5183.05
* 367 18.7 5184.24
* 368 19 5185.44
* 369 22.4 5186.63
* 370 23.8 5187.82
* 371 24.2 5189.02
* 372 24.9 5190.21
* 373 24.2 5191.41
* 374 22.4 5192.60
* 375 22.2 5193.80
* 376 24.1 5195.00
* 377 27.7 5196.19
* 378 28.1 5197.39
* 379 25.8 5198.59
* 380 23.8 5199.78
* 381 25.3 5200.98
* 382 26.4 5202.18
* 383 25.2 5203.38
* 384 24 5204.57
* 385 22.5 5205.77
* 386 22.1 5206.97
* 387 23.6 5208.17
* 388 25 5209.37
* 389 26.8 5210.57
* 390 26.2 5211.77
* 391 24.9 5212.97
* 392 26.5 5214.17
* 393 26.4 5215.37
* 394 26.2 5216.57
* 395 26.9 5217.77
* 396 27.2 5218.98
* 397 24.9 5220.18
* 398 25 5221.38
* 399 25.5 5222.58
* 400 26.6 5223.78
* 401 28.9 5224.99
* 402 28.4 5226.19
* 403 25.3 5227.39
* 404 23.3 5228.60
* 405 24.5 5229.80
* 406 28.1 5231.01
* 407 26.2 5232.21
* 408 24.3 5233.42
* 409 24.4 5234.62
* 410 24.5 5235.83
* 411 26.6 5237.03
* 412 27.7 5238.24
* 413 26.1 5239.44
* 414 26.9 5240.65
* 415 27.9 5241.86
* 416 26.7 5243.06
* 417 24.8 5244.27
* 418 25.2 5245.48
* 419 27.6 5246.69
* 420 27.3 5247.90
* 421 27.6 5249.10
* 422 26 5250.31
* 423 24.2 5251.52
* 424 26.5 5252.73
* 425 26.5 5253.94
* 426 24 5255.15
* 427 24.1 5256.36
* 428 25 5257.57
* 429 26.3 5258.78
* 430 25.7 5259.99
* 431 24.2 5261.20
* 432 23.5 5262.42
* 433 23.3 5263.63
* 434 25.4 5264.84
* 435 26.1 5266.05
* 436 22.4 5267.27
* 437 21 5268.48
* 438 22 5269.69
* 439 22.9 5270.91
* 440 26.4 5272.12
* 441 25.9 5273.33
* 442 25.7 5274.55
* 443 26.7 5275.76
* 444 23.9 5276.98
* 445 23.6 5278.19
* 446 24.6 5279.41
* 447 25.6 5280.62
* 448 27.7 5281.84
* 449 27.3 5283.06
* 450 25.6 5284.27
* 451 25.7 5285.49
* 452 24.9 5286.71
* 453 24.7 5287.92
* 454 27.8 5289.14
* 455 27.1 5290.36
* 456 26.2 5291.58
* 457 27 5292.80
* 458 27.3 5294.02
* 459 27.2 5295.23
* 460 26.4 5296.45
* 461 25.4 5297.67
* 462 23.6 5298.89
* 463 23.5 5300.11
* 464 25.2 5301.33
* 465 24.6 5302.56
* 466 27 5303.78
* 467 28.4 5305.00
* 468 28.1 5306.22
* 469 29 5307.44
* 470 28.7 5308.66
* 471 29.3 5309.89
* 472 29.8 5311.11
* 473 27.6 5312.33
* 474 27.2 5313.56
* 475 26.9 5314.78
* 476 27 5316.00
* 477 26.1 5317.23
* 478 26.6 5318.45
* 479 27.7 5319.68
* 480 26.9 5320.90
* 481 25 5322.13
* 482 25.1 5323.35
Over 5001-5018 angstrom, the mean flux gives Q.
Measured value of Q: 25.4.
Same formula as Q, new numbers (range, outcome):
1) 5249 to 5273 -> 24.6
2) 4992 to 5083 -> 25.5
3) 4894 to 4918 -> 26.6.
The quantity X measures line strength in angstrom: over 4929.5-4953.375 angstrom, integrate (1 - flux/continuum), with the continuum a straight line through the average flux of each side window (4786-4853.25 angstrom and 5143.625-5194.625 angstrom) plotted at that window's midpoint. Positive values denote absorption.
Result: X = -0.9 angstrom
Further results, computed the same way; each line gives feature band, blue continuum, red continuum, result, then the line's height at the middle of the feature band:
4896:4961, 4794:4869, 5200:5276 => 0.1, 26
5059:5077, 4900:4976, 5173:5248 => 0.2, 25.8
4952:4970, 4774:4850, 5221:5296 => -0.4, 26.3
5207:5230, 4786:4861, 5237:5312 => 0.1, 25.9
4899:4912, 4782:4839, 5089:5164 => 0.1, 26.3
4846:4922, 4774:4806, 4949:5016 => 2.8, 26.5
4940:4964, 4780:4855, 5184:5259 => -0.2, 26.1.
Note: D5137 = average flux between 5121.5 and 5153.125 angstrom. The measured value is 25.7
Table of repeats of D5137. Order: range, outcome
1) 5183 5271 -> 25.1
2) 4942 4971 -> 27.3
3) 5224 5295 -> 25.6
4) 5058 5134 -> 25.9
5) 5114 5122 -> 24.7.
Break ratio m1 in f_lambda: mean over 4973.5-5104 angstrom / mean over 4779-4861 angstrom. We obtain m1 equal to 1.0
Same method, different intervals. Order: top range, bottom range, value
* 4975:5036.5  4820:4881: 0.99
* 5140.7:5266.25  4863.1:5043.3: 0.97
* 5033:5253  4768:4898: 0.98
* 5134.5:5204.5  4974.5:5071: 0.96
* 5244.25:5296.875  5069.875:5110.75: 0.98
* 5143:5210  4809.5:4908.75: 0.94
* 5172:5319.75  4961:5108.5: 0.97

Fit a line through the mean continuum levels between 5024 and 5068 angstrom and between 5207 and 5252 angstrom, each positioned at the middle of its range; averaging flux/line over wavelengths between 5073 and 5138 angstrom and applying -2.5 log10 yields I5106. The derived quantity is -0.01 mag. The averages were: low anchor 25.5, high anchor 26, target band 26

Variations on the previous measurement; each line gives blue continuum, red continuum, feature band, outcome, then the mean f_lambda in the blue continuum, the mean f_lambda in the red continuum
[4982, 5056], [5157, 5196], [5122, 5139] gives -0.068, 25.5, 23.7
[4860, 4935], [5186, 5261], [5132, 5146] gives 0.003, 25.5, 25.5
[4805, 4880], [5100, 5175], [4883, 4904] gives 0.003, 26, 25.3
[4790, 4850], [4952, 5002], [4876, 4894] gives 0.056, 26.6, 26.8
